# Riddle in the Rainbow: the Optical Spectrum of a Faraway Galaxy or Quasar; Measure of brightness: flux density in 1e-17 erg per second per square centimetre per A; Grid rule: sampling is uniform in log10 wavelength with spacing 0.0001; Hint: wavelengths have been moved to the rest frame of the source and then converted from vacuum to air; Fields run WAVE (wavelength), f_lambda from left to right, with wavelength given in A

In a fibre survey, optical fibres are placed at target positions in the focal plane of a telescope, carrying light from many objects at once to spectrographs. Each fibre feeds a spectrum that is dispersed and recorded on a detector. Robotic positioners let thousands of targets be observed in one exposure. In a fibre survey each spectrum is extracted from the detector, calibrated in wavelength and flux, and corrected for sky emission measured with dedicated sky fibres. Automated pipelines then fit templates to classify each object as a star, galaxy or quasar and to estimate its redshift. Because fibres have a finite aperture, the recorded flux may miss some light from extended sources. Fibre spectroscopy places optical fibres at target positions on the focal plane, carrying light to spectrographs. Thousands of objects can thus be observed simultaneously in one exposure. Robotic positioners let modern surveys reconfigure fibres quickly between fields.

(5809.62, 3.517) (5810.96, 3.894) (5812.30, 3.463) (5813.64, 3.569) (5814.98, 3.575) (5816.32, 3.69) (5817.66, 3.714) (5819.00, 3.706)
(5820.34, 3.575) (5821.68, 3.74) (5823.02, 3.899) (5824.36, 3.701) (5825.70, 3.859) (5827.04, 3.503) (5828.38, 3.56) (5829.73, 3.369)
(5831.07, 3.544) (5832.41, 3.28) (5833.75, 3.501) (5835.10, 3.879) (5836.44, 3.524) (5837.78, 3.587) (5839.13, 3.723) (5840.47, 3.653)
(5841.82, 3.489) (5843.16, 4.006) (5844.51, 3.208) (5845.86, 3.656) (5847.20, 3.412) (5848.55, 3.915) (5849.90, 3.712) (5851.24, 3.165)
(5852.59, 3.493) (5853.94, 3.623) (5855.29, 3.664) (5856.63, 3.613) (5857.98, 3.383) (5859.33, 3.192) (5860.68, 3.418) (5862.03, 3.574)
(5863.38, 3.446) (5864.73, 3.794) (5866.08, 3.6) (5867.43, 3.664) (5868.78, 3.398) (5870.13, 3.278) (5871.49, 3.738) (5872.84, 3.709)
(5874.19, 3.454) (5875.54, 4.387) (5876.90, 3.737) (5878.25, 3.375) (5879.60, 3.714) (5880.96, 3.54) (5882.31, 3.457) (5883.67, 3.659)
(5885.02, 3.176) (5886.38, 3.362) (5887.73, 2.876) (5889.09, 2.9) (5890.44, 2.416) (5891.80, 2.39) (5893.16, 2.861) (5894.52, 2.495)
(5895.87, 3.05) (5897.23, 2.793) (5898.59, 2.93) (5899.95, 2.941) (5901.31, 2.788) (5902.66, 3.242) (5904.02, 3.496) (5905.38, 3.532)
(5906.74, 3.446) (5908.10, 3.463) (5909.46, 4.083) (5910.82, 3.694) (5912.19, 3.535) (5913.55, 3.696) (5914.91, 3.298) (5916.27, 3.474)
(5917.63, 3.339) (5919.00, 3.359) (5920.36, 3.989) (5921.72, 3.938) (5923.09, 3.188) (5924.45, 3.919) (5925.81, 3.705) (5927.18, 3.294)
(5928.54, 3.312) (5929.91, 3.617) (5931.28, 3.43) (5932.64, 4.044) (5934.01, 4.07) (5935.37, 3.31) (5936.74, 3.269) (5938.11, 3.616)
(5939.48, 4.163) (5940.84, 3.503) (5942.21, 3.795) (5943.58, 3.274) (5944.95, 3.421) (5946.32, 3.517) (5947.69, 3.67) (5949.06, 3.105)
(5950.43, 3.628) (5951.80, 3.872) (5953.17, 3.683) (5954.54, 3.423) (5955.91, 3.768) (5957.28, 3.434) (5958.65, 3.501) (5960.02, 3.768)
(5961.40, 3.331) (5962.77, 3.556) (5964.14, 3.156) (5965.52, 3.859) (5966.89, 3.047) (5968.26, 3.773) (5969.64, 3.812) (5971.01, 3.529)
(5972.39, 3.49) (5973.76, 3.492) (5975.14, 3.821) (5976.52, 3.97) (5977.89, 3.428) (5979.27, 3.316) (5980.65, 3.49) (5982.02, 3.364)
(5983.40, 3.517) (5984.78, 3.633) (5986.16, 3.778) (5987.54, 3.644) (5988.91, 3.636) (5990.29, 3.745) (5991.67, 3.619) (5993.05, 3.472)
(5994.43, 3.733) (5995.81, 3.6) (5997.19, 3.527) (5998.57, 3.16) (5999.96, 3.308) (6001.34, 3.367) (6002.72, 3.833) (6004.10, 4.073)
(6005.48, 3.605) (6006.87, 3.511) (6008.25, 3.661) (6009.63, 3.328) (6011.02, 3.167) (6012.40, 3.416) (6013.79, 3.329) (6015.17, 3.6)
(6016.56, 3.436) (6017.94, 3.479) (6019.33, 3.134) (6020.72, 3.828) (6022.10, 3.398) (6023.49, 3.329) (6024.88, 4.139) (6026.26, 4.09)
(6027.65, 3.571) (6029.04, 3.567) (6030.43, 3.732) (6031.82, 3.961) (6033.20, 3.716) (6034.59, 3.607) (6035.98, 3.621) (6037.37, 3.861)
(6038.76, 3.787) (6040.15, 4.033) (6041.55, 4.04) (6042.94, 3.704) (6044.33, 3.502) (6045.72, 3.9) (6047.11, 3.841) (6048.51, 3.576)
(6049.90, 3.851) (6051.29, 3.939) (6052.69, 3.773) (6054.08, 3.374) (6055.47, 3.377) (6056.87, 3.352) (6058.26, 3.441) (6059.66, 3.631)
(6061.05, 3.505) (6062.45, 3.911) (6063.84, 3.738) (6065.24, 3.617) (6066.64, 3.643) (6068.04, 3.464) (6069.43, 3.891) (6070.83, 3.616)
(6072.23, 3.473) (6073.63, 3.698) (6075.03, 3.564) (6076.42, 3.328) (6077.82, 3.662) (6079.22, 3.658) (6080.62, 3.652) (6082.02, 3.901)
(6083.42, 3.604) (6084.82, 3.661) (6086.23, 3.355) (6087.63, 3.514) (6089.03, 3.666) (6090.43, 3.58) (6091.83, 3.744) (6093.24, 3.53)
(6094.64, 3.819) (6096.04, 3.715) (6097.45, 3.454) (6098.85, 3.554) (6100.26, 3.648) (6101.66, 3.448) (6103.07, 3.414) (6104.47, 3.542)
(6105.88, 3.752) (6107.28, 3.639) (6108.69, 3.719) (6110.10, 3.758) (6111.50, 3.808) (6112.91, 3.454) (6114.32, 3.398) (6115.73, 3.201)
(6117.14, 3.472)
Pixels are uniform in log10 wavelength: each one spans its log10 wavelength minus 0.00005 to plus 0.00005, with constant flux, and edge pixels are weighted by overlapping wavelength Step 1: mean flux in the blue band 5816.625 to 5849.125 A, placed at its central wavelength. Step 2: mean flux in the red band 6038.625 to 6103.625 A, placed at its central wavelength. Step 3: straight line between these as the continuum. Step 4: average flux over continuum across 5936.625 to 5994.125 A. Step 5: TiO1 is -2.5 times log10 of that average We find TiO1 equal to 0.018 mag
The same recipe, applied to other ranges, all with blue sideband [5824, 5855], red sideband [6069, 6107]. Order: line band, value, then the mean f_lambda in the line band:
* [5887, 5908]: 0.21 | 2.96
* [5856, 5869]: 0.02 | 3.51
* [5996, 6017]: 0.03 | 3.49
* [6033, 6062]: -0.03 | 3.69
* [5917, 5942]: -0.01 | 3.62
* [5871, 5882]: -0.03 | 3.7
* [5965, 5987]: 0.00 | 3.58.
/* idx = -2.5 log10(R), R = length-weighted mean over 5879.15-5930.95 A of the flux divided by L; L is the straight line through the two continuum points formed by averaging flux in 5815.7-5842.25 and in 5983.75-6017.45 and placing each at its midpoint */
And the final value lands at 0.09 mag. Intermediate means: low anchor 3.63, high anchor 3.55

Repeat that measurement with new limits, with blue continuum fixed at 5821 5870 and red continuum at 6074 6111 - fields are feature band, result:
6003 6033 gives 0.00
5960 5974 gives 0.02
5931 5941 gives -0.03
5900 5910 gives 0.06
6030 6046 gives -0.05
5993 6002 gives 0.05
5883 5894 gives 0.21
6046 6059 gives 0.00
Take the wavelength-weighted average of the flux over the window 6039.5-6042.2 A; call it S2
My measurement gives 4.02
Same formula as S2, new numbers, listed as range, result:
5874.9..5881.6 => 3.74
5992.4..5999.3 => 3.49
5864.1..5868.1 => 3.69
